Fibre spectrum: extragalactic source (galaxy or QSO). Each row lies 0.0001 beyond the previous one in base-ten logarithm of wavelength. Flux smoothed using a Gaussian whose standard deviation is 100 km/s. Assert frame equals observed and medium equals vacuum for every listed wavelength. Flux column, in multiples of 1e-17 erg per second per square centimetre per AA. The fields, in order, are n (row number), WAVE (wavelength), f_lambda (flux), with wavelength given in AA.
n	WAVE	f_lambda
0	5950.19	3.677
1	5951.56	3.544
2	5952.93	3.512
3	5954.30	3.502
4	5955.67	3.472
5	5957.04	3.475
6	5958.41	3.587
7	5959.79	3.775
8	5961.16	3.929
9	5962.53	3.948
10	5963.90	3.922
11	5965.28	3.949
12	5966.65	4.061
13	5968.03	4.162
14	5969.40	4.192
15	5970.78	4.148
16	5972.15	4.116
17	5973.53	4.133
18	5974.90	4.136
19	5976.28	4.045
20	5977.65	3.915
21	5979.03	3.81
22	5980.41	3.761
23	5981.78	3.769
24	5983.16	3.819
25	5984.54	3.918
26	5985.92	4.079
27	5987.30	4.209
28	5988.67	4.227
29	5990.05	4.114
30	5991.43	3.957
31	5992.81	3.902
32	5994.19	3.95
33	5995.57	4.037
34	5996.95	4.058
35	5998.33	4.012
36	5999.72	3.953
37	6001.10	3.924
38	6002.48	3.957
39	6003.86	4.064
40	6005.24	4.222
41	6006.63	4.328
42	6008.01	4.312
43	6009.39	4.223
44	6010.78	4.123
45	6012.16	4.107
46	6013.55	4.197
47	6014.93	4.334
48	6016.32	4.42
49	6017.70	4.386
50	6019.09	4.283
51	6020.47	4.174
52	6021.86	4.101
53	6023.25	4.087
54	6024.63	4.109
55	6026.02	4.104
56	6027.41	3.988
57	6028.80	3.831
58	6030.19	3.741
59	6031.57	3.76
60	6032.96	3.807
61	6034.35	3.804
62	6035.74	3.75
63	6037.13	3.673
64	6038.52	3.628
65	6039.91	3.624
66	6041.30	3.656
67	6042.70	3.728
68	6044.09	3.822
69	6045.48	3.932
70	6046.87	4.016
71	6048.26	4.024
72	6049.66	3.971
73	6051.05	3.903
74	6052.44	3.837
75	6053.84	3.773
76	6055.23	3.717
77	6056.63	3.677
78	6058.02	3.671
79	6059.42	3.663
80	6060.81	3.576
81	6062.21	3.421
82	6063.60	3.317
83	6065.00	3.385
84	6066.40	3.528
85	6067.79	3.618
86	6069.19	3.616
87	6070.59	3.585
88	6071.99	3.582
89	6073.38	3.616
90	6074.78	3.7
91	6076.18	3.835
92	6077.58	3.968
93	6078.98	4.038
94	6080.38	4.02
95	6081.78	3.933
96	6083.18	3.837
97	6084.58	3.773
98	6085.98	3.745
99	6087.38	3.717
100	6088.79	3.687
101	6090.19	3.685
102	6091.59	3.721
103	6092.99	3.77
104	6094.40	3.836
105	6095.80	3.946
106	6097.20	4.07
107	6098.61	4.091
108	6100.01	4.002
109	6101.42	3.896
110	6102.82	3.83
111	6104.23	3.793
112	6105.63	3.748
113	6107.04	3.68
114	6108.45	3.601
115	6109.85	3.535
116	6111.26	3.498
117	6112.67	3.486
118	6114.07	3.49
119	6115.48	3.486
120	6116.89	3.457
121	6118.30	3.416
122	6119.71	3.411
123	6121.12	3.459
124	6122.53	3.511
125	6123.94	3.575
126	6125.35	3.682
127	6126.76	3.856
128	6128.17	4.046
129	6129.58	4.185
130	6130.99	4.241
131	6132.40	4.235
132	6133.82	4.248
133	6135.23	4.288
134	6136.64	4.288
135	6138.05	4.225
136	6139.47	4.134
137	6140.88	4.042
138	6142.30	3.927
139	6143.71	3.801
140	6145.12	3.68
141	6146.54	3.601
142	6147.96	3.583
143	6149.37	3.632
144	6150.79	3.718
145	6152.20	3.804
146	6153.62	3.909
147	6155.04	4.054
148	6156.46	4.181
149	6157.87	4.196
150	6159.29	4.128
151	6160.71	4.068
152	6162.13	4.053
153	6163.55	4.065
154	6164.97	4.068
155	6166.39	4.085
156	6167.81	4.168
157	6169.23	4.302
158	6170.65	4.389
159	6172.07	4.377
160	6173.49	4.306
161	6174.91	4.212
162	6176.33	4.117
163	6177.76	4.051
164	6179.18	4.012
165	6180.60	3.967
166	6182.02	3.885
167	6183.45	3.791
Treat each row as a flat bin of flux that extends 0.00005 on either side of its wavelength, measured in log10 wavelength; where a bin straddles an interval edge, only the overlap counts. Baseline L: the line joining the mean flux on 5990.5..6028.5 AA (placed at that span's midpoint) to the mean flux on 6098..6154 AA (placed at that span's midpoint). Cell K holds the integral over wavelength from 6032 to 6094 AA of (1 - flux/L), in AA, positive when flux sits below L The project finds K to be 3.70 AA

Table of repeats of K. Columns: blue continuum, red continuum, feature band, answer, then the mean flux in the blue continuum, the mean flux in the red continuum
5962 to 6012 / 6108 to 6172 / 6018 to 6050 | 0.8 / 4.04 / 3.89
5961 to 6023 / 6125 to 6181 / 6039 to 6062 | 1.6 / 4.08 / 4.05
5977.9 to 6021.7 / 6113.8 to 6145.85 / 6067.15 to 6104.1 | 1.2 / 4.08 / 3.86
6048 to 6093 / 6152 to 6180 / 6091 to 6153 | 2.1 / 3.72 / 4.13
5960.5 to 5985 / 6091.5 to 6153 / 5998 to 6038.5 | -1.3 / 3.99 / 3.81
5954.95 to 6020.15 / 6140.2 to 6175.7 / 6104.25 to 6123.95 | 2.4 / 4.03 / 4.01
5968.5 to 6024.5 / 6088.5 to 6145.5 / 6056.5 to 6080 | 1.7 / 4.09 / 3.82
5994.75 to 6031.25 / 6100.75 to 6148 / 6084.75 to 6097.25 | 0.3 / 4.11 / 3.8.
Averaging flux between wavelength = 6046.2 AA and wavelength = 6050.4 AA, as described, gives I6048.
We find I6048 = 4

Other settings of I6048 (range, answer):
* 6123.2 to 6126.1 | 3.63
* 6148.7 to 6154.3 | 3.77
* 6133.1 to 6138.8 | 4.26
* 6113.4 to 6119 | 3.46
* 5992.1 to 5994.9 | 3.93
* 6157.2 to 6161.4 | 4.13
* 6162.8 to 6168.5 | 4.09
